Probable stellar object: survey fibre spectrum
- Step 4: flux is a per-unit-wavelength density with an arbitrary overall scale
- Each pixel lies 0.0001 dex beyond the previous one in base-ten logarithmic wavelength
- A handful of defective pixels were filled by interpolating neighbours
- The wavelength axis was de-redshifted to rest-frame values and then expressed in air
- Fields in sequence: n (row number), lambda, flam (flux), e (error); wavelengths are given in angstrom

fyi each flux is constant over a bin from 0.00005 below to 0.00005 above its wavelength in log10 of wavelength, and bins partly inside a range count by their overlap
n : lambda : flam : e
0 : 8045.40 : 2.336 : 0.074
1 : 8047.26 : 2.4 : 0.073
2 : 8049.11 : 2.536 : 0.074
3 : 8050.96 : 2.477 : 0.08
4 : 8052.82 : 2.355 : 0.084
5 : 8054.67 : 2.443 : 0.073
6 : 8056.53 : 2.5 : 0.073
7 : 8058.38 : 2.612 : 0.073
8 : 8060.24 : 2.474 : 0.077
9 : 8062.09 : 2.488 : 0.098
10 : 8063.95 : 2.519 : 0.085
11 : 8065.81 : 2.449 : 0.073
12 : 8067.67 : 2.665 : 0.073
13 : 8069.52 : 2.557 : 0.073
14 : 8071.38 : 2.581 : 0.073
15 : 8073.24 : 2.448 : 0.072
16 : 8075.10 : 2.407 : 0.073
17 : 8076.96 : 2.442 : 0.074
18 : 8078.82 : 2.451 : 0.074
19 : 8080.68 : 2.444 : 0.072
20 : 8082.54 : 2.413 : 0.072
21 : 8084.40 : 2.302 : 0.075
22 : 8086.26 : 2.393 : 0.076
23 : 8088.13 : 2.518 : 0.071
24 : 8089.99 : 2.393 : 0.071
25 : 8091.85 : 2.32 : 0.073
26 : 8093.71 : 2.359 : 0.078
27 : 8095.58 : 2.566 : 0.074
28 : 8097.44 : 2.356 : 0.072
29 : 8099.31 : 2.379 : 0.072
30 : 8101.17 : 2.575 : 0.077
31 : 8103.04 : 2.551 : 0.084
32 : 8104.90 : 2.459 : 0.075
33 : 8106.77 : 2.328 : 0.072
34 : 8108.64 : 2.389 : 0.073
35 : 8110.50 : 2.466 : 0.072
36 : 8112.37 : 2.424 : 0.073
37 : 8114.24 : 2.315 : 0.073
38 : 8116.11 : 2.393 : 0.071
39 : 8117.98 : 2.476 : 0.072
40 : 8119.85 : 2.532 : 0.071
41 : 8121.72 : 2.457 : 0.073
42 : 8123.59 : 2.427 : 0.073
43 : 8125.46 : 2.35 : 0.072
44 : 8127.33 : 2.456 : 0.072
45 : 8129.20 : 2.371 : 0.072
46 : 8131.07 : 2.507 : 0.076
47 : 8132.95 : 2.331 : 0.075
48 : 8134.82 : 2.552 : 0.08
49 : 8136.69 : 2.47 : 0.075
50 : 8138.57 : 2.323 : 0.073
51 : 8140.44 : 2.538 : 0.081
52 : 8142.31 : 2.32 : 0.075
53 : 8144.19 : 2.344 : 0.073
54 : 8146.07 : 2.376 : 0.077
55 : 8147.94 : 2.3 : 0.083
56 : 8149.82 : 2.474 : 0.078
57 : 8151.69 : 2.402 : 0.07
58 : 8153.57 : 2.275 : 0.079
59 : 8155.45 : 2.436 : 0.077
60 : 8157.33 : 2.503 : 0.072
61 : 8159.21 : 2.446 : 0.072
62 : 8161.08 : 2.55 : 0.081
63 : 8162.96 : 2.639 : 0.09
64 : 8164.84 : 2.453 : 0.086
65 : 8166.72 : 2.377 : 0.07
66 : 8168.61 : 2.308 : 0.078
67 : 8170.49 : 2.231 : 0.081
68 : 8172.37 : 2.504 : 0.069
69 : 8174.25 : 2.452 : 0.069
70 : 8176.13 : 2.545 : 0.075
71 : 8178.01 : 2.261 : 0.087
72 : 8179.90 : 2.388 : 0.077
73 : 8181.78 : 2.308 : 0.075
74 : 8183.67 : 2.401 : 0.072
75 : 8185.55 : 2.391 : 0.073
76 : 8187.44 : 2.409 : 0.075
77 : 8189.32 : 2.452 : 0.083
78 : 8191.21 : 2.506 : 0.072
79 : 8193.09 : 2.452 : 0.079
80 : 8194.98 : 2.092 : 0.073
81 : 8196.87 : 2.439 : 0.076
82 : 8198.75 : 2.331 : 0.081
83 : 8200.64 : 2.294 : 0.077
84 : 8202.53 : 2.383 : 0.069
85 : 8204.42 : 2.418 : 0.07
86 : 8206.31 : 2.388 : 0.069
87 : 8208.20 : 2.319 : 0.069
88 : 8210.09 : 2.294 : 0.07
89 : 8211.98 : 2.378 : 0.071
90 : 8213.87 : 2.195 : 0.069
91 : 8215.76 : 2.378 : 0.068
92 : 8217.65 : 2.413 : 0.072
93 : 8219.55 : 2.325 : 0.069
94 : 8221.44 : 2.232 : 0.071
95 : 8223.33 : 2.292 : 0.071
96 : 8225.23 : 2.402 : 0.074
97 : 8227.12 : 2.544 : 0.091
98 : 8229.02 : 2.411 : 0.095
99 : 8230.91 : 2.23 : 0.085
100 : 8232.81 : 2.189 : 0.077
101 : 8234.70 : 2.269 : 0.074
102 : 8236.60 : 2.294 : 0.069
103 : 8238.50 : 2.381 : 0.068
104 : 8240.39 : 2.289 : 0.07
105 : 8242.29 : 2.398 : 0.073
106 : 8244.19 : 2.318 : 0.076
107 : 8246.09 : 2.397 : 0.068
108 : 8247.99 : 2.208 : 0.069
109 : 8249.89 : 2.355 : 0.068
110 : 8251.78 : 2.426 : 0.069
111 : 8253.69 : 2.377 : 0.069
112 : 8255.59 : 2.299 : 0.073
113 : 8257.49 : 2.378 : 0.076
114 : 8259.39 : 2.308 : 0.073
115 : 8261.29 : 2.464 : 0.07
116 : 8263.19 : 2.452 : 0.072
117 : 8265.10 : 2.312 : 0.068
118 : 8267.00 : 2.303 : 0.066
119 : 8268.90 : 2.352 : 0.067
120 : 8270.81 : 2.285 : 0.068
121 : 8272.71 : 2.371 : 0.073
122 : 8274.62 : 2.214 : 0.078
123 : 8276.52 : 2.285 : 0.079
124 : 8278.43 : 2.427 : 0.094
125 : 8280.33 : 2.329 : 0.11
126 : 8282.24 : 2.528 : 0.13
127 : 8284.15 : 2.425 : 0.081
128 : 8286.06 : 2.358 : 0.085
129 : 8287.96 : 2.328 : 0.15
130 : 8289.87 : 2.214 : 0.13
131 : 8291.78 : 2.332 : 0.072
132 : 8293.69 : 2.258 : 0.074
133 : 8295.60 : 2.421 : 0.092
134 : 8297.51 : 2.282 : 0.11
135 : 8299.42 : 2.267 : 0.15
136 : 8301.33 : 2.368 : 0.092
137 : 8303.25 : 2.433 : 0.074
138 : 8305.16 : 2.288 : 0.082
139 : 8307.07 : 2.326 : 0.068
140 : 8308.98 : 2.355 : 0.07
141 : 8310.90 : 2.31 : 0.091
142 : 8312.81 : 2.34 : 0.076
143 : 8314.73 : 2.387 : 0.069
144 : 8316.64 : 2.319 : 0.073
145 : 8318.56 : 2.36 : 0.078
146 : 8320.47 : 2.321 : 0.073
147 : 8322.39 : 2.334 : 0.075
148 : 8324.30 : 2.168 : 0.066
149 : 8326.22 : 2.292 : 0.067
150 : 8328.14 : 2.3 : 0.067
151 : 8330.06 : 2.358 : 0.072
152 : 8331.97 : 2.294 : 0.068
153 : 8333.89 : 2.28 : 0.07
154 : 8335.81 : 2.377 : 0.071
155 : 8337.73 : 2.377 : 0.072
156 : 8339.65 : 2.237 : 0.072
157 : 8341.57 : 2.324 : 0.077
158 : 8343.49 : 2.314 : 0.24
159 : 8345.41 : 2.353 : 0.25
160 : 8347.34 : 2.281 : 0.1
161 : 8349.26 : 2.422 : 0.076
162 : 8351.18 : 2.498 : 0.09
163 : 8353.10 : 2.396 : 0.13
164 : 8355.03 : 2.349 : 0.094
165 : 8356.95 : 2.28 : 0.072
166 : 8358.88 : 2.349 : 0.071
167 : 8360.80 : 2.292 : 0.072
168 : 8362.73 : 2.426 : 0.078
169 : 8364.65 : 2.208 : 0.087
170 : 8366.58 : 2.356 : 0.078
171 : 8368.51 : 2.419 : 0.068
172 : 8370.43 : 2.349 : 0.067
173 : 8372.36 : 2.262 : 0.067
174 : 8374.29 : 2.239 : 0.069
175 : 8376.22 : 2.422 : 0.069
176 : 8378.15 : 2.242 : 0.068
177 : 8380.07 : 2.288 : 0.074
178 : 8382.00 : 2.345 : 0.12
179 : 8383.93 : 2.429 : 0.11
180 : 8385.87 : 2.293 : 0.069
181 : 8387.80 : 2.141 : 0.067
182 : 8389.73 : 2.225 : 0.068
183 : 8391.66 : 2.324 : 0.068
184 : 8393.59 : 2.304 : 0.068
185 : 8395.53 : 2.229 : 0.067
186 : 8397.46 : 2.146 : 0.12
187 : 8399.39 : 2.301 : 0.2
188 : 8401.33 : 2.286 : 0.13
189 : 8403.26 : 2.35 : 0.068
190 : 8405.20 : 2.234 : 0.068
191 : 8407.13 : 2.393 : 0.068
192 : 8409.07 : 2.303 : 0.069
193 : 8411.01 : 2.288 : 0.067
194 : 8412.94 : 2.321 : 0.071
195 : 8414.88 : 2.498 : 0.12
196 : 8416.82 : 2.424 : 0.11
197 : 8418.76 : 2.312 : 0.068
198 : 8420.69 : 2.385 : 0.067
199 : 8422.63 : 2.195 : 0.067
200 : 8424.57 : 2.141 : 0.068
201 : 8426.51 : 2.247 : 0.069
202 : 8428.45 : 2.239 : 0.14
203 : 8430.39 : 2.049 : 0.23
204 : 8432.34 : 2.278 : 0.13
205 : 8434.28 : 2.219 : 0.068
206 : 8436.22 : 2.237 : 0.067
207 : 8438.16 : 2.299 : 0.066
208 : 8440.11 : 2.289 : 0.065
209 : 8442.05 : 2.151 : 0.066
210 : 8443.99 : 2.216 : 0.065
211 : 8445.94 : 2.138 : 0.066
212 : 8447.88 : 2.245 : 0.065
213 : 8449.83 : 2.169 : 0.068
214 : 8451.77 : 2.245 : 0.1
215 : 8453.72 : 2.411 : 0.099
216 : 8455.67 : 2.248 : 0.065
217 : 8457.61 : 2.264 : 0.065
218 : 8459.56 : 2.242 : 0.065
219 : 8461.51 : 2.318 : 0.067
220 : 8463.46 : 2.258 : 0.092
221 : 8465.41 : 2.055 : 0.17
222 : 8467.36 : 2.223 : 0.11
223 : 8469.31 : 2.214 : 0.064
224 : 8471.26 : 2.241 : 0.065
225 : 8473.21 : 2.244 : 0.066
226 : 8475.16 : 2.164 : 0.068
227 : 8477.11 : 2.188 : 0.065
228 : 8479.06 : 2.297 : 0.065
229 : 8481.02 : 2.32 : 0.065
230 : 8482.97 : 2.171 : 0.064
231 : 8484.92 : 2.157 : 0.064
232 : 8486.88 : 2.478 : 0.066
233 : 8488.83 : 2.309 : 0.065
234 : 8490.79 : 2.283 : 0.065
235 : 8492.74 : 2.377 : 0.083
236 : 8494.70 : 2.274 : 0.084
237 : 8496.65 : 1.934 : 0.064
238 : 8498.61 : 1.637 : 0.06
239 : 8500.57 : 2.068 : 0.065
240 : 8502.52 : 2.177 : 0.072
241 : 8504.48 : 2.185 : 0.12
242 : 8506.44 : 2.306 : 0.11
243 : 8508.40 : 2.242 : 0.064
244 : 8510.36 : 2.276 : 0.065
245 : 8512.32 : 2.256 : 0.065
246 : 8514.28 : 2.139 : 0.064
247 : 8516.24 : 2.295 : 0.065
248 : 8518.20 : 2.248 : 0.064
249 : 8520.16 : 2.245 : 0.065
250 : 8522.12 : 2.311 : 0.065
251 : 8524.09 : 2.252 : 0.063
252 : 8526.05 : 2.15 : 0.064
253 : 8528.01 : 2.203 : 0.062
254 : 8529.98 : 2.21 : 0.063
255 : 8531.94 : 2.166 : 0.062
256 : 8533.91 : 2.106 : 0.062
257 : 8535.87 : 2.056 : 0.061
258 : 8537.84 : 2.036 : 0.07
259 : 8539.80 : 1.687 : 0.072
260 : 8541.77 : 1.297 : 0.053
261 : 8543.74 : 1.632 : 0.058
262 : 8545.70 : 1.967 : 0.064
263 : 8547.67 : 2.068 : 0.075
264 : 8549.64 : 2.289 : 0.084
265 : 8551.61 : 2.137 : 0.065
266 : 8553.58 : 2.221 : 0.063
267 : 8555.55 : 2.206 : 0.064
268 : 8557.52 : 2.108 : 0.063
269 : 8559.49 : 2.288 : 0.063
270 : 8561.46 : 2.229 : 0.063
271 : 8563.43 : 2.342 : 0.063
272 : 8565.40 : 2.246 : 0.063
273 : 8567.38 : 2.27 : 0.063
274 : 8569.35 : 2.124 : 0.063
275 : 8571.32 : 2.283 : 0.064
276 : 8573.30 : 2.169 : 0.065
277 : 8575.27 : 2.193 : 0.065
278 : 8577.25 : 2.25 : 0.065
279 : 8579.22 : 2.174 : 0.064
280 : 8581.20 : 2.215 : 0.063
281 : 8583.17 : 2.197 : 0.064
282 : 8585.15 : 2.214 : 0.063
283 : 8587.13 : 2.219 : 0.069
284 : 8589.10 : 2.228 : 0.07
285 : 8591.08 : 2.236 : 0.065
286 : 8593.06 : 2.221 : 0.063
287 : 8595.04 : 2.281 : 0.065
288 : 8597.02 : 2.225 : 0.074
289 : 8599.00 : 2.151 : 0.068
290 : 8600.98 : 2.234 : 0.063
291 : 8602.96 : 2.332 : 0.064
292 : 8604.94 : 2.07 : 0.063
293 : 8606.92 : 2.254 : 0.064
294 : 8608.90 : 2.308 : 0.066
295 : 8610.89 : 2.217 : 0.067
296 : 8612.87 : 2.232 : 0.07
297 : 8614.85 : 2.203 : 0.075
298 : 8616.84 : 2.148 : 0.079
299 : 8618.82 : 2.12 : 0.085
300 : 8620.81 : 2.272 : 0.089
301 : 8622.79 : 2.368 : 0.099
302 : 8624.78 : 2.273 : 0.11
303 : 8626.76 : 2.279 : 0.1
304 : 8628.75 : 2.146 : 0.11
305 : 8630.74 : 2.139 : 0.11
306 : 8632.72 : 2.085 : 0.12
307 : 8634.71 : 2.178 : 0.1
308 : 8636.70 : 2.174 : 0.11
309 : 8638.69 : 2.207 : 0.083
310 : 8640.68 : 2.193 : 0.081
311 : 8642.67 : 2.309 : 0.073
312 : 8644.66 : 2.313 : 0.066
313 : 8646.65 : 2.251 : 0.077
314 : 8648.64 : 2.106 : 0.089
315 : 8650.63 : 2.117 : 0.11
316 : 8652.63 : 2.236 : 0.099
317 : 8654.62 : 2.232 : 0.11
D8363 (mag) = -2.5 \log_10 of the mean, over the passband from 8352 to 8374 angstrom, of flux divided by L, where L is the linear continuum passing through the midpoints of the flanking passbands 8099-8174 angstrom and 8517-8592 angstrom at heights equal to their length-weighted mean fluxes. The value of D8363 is -0.028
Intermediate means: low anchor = 2.43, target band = 2.33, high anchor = 2.14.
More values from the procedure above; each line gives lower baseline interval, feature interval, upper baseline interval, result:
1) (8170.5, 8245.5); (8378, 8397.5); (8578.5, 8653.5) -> 0.008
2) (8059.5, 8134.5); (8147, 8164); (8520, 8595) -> -0.019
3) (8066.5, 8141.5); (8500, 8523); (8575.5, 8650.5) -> 0.014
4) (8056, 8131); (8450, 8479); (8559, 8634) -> 0.021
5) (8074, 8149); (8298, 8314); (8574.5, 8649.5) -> 0.003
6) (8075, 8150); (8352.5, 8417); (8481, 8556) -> -0.040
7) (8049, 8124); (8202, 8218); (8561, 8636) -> 0.022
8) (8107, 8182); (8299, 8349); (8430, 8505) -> -0.009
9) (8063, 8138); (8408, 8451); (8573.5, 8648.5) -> 0.020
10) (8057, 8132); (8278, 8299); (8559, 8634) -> 0.005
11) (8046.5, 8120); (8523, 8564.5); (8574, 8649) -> 0.084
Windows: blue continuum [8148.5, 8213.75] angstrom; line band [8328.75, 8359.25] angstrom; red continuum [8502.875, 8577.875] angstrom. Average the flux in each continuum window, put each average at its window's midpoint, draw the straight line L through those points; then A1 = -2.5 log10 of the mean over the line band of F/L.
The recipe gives -0.028 mag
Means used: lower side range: 2.39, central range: 2.34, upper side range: 2.15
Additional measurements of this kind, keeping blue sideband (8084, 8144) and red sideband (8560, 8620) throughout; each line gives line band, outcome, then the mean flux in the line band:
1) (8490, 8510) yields 0.05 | 2.15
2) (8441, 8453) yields 0.04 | 2.2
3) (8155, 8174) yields -0.02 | 2.45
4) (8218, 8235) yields 0.02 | 2.33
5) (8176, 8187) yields 0.01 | 2.37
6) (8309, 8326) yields 0.01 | 2.32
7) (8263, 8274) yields 0.01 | 2.33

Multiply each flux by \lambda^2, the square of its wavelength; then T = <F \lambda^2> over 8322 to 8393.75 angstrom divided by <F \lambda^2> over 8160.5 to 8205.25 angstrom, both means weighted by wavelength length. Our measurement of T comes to 1.01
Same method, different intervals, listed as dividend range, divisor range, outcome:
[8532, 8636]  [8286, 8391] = 0.99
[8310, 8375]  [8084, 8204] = 1.01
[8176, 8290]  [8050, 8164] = 0.99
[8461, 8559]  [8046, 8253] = 0.98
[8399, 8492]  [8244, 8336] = 1.00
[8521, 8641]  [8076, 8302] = 1.00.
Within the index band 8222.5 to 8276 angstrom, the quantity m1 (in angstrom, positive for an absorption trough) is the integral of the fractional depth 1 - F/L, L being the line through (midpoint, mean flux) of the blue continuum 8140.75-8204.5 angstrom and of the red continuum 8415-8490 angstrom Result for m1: 0.37 angstrom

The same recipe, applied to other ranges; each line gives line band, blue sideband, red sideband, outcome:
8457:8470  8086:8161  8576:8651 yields 0.3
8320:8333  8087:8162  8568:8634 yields 0.2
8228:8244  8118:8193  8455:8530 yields 0.4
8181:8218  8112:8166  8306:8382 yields 0.6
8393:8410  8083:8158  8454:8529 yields -0.1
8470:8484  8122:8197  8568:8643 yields 0.2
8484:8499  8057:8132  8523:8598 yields -0.1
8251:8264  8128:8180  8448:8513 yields -0.2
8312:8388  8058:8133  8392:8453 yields -0.8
